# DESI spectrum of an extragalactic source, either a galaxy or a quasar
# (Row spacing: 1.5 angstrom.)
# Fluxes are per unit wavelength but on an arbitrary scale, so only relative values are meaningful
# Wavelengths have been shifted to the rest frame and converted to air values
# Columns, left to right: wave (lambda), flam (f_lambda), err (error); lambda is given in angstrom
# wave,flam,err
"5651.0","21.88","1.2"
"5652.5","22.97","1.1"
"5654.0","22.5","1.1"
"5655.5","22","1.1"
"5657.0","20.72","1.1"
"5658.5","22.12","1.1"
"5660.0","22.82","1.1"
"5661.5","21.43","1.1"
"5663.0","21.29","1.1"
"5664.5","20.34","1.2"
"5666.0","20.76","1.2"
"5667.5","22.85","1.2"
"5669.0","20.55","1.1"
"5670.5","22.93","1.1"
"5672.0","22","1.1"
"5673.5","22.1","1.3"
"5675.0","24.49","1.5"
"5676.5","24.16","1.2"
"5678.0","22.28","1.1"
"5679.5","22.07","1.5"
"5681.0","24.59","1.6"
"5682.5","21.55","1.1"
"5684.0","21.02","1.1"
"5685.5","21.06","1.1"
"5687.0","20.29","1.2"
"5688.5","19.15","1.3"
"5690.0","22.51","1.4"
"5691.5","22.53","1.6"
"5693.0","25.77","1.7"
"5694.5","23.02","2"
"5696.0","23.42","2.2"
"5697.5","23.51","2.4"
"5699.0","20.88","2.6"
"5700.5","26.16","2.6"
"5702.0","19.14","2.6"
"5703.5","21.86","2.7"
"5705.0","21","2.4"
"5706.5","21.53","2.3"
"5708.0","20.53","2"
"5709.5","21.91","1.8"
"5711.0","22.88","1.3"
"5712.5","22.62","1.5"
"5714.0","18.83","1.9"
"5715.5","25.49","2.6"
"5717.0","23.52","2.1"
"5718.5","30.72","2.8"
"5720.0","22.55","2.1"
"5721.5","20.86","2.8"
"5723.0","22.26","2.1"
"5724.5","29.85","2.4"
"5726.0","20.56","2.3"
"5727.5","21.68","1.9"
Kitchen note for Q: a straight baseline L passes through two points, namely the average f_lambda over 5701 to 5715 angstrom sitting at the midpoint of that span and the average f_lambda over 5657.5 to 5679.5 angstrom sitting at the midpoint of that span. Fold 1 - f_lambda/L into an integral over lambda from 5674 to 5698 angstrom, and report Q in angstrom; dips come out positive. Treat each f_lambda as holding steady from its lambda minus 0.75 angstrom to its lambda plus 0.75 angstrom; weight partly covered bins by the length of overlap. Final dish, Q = -0.9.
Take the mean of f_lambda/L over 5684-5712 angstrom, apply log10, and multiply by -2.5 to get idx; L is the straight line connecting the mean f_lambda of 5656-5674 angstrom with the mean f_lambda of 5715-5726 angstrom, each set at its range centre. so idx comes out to 0.07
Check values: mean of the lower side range 21.7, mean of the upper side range 24.7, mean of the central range 22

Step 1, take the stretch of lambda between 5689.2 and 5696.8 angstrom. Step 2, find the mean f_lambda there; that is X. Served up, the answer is 23.4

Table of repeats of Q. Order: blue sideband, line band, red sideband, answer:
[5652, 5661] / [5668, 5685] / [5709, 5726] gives 0.1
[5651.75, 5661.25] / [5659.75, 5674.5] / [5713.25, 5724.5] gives 0.5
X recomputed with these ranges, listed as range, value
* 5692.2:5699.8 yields 23.3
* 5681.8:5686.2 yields 21.2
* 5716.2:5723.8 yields 24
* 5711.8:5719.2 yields 24.2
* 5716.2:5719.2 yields 27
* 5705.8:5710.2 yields 21.3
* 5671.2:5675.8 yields 22.9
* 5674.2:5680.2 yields 23.3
